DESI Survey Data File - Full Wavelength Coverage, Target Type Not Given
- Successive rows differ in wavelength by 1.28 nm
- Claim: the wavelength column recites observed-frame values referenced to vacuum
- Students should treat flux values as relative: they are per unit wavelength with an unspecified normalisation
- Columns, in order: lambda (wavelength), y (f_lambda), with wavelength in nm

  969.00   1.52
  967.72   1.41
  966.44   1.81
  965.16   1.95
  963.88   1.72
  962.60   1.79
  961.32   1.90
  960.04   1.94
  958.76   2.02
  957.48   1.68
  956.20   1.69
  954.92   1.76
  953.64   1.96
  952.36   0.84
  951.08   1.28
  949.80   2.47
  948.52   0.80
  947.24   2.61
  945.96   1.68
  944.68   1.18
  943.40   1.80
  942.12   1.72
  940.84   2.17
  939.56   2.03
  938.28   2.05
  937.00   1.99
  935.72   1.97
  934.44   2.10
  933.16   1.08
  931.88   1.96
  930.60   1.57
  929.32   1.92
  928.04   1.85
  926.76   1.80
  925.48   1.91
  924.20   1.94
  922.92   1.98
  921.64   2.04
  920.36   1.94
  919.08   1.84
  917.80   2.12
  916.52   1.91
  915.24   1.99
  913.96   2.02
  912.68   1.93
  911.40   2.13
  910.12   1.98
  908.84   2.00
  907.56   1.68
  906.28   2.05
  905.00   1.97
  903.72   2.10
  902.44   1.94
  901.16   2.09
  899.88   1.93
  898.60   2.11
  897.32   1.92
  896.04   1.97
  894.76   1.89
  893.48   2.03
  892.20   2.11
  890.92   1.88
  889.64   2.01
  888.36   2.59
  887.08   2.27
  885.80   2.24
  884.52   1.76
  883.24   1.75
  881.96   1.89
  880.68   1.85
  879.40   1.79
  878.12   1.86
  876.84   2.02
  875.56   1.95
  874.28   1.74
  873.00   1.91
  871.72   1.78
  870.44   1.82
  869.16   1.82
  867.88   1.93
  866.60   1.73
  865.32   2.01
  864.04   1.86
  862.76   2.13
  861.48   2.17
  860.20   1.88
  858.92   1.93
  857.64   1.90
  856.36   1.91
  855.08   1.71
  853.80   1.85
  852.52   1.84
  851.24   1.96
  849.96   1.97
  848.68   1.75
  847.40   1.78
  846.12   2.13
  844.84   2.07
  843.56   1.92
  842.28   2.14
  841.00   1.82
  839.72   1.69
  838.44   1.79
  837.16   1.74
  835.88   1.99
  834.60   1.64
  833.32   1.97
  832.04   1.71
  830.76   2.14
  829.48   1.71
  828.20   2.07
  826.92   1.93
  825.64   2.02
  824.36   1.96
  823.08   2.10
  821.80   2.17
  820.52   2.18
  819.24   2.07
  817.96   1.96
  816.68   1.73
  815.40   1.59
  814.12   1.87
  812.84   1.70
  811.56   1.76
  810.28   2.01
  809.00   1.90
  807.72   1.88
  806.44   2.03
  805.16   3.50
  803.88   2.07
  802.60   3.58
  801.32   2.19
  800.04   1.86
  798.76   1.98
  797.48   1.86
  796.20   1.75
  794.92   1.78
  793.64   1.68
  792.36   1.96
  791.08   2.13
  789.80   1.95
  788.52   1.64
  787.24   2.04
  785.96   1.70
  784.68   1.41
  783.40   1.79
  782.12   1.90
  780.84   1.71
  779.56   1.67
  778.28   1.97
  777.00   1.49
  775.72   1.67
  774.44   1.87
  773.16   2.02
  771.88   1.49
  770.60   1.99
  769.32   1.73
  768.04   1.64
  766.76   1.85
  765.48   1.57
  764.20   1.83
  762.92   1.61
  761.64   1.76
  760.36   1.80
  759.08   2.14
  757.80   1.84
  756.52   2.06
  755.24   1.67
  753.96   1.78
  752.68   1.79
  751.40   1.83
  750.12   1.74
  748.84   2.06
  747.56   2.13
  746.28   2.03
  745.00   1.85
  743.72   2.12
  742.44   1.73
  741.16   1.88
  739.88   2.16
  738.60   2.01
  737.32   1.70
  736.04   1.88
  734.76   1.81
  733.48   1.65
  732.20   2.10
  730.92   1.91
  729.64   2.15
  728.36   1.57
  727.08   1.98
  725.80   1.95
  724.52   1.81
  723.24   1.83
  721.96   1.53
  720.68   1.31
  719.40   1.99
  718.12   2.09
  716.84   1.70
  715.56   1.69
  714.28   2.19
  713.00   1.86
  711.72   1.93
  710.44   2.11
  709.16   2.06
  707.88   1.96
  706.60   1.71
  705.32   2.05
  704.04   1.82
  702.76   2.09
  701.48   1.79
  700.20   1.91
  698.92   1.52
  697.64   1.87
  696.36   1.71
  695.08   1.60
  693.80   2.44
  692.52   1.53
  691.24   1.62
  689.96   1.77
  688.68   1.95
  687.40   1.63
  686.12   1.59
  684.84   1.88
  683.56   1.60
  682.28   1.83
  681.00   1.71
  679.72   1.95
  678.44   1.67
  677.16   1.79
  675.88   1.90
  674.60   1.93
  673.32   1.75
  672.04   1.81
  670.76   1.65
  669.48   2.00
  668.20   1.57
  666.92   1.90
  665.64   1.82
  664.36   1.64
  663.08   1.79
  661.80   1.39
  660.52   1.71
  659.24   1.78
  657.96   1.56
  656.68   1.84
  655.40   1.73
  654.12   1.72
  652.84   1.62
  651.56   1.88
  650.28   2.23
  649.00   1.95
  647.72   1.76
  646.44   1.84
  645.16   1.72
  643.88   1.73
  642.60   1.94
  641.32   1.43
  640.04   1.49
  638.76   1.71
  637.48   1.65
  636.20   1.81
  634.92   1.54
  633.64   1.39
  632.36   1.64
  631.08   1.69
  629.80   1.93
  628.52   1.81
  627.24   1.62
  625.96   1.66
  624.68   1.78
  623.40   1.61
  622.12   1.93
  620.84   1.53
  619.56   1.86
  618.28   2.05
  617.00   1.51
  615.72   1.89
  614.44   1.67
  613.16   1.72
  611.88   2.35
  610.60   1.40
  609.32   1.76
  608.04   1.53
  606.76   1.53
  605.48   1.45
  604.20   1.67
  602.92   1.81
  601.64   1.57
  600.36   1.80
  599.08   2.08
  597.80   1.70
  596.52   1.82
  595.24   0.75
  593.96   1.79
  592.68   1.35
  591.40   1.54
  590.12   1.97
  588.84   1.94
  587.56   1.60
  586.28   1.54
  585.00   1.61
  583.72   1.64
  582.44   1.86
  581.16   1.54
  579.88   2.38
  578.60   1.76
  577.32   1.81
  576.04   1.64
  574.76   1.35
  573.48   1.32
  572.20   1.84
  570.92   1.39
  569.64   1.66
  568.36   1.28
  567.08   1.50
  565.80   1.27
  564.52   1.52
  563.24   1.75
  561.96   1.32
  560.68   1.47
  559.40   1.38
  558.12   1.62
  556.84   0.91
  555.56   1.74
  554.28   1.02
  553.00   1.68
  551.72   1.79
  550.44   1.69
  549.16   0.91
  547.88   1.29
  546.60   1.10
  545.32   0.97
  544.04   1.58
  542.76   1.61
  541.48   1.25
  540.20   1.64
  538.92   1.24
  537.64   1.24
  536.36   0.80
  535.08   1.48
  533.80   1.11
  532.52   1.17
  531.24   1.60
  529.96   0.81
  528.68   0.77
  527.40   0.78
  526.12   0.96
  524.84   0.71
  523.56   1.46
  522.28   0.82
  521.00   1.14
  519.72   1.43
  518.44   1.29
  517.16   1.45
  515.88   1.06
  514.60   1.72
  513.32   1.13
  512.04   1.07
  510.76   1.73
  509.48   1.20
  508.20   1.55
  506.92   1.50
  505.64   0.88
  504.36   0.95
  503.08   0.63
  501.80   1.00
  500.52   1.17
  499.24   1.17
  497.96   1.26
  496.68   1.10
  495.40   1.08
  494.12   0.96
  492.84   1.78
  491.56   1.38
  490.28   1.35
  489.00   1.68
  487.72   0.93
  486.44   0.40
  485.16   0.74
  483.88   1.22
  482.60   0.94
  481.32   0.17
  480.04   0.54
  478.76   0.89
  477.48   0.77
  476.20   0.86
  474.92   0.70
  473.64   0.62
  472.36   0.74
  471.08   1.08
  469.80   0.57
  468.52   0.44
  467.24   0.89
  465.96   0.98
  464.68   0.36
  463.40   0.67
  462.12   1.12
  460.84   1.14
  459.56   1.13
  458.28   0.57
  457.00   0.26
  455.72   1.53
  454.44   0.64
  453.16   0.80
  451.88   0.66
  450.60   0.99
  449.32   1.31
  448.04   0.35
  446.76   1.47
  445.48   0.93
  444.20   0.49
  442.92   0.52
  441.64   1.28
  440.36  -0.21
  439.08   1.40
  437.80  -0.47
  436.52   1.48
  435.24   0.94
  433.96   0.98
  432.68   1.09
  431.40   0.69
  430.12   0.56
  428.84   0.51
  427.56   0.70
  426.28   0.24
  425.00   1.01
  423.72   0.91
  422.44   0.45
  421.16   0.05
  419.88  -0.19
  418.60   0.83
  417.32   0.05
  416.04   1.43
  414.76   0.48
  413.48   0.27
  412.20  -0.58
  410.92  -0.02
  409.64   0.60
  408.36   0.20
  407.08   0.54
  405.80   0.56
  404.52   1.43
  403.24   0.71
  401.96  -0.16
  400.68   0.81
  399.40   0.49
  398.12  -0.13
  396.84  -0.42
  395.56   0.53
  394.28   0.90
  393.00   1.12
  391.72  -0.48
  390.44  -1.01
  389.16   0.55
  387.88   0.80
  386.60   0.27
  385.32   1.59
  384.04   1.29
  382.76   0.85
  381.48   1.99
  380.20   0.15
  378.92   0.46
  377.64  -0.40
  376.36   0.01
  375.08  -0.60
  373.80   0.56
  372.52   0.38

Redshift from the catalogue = 0.22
